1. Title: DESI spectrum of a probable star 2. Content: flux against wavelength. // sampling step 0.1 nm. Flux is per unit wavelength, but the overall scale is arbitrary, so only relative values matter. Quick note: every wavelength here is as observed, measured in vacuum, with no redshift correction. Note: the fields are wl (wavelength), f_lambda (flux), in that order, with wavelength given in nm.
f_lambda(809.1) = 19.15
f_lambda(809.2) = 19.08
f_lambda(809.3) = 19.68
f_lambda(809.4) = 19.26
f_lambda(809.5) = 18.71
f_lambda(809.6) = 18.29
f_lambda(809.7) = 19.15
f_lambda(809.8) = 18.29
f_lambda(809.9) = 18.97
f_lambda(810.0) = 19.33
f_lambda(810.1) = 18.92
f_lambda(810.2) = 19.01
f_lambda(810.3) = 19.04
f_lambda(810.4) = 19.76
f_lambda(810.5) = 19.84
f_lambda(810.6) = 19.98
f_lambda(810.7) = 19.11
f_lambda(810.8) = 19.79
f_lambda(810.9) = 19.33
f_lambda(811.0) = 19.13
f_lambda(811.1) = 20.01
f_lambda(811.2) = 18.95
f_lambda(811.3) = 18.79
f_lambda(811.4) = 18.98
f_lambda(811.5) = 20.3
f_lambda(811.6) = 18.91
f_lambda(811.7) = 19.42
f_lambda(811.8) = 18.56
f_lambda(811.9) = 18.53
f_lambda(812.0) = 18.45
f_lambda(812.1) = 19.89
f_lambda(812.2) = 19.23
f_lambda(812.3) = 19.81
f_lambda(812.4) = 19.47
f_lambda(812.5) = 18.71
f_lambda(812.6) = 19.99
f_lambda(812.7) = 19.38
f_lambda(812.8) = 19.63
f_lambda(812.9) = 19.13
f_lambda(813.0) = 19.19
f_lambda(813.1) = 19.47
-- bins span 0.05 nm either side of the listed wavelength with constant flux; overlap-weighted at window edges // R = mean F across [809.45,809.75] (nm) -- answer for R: 18.7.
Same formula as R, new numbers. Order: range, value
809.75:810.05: 18.9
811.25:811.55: 19.4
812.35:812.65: 19.4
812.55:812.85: 19.7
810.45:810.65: 19.9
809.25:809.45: 19.5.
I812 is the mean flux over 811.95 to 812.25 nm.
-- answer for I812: 19.2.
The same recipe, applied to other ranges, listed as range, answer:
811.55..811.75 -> 19.2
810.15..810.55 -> 19.4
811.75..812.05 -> 18.5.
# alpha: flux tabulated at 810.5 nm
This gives 19.84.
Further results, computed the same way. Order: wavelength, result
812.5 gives 18.71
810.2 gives 19.01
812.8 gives 19.63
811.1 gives 20.01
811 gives 19.13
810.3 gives 19.04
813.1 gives 19.47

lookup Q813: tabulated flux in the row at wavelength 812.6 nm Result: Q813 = 19.99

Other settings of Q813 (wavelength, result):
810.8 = 19.79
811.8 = 18.56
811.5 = 20.3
